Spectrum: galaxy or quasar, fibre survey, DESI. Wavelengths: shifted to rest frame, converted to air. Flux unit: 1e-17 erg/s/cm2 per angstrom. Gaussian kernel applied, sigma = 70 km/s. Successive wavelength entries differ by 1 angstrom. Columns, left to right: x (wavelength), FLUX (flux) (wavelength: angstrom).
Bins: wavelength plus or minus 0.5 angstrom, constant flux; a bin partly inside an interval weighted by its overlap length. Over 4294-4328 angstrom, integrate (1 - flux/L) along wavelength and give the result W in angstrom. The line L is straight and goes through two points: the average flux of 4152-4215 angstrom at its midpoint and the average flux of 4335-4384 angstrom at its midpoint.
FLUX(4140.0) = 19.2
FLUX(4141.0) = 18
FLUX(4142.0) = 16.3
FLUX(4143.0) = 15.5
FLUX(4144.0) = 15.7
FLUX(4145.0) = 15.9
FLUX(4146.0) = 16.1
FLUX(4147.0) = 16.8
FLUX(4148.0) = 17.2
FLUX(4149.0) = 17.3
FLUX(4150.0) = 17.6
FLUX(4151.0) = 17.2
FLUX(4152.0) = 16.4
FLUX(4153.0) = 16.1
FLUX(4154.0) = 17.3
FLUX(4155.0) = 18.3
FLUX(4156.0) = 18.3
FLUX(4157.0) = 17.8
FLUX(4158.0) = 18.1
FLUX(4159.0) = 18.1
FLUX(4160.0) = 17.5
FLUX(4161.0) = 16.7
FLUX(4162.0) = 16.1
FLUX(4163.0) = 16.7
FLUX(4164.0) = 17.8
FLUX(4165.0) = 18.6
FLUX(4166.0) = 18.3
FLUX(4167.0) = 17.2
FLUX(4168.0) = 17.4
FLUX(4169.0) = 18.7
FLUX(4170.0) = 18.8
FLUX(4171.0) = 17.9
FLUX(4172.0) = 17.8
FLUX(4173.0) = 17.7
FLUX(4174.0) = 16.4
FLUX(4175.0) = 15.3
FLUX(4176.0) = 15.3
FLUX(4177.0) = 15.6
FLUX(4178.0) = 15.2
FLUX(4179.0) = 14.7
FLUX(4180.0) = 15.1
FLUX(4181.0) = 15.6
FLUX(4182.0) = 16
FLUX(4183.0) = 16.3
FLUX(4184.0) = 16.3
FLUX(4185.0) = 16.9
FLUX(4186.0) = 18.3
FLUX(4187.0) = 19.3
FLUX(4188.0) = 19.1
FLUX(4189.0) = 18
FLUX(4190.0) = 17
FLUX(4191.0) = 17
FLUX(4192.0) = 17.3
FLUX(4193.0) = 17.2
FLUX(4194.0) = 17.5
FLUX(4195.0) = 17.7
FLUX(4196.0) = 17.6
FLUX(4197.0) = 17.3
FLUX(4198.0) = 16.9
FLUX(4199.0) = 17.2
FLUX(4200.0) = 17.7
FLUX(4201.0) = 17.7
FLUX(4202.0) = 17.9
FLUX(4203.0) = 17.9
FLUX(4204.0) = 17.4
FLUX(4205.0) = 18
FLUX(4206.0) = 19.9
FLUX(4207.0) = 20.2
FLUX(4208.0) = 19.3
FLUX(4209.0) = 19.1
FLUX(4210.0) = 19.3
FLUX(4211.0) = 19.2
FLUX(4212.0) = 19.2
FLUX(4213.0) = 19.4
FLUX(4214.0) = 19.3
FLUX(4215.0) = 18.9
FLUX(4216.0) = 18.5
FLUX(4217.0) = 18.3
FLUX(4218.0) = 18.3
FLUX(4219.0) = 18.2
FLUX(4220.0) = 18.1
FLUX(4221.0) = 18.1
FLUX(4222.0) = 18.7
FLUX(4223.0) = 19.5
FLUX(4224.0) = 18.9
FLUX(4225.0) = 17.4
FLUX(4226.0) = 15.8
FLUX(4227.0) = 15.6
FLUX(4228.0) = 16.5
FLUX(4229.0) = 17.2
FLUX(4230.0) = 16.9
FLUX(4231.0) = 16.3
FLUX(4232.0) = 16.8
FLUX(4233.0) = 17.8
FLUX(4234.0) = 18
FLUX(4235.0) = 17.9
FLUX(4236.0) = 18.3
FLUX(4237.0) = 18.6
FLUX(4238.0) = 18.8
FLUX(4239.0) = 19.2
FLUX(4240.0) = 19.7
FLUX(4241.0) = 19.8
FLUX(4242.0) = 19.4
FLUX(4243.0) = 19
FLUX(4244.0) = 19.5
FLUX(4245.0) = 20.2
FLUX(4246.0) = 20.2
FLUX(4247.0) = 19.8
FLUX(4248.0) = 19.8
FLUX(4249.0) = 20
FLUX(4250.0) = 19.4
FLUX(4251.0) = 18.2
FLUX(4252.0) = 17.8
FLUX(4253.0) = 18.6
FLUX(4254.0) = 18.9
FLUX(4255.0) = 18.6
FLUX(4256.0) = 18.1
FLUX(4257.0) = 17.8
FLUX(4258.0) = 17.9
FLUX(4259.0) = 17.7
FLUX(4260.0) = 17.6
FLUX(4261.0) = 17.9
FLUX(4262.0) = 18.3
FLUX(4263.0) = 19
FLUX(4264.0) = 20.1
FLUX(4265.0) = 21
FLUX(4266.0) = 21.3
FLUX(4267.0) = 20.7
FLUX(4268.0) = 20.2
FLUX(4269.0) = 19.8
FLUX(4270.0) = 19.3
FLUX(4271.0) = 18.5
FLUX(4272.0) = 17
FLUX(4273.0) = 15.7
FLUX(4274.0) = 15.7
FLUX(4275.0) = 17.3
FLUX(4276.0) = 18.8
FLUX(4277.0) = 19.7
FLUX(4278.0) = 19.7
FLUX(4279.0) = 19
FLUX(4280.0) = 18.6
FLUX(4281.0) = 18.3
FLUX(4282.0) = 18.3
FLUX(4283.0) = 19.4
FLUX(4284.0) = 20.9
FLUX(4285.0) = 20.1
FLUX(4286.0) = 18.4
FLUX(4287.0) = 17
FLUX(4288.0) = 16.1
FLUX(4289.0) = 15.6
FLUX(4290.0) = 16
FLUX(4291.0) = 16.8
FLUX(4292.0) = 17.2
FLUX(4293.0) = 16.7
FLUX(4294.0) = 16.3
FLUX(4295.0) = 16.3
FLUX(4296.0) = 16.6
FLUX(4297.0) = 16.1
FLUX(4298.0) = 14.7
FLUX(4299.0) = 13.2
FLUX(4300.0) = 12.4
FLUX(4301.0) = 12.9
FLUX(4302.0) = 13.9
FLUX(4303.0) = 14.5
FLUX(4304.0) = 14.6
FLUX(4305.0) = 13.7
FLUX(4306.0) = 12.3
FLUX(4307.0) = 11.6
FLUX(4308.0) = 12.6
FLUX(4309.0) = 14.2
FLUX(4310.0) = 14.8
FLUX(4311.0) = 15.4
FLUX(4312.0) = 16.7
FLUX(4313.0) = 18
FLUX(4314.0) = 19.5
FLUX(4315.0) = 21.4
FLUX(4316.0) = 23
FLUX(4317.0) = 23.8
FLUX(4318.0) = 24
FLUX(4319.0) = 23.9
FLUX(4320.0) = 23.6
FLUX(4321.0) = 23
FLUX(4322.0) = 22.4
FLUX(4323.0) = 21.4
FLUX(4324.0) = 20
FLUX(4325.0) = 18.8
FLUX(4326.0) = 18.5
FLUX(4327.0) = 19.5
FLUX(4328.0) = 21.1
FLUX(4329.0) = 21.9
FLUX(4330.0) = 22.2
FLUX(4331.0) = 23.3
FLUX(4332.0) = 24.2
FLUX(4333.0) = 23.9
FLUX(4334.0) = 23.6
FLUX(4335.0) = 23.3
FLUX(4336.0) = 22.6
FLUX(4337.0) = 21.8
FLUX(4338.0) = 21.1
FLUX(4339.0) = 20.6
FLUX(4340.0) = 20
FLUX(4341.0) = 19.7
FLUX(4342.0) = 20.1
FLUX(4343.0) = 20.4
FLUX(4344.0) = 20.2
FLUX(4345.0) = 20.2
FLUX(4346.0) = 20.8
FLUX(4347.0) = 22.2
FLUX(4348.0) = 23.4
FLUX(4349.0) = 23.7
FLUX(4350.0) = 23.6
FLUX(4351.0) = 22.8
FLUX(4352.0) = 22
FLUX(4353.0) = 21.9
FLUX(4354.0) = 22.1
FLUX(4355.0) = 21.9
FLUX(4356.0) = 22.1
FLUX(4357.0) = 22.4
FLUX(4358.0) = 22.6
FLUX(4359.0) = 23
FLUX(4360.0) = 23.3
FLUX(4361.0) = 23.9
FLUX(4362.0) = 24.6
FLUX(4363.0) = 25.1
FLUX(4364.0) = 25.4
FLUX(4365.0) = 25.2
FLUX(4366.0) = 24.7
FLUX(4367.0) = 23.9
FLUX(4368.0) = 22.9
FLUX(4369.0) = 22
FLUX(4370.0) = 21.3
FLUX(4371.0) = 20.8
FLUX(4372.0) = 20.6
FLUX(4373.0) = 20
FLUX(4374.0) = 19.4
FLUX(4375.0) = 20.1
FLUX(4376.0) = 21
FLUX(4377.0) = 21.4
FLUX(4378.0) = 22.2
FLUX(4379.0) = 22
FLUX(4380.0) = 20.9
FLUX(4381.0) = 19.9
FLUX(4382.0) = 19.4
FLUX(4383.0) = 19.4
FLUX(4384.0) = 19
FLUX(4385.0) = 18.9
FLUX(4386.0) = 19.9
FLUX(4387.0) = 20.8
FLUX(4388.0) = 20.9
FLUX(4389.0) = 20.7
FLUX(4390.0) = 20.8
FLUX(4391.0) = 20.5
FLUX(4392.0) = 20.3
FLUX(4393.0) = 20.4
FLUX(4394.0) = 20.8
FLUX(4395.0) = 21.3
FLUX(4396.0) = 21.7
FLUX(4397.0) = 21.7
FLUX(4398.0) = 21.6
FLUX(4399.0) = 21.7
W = 5.2 angstrom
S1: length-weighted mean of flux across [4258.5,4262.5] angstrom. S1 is 17.9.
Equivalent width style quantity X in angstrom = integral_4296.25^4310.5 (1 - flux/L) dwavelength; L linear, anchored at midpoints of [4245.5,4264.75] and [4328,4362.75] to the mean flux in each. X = 4.8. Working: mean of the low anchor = 18.8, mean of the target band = 13.7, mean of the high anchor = 22.2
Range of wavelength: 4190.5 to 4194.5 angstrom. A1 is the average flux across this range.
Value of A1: 17.2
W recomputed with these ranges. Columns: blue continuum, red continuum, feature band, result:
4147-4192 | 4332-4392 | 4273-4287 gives 0.8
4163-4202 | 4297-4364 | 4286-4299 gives 2.1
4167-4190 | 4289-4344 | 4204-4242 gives -1.9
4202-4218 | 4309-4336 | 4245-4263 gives 1.0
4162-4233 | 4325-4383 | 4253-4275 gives 1.0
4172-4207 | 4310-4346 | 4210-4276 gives 0.5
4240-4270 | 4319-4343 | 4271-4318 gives 8.2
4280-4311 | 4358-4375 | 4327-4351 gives -2.2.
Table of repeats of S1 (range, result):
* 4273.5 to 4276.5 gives 17.3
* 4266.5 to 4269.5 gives 20.2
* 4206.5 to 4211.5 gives 19.4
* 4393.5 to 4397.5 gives 21.4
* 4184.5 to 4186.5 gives 17.6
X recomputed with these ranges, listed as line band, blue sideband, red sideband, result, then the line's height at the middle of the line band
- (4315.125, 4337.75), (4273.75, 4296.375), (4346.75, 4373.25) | -1.8 angstrom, 20.6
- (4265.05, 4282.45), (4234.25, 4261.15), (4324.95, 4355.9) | 0.8 angstrom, 19.6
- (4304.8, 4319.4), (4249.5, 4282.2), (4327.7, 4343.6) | 2.2 angstrom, 20.8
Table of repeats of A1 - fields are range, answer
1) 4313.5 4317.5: 21.9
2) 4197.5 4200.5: 17.3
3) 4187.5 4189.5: 18.6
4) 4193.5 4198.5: 17.4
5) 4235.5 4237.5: 18.5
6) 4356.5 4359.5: 22.7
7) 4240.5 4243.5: 19.4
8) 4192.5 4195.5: 17.5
